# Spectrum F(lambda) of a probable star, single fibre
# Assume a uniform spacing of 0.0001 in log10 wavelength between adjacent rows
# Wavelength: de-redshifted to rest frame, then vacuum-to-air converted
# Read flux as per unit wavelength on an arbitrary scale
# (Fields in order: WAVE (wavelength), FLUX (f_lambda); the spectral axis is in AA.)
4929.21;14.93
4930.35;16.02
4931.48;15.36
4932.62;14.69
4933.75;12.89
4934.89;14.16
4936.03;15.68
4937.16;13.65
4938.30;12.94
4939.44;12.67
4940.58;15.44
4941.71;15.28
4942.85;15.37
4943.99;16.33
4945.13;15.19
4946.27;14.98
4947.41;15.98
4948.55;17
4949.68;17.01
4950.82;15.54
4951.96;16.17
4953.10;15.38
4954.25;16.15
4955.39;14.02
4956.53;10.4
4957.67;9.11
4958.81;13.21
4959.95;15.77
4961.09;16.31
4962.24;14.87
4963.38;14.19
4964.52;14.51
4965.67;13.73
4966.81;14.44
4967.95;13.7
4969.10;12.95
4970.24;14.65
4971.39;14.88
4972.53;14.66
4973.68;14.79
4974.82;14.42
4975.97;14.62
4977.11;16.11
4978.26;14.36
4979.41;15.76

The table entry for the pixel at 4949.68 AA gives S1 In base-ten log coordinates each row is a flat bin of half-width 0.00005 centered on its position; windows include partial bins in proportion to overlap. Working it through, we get 17.01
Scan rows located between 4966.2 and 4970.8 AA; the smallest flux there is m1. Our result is 12.95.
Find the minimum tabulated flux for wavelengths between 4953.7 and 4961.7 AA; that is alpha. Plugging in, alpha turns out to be 9.11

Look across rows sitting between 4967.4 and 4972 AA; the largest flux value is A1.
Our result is 14.88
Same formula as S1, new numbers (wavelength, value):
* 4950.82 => 15.54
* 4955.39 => 14.02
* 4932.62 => 14.69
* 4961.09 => 16.31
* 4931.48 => 15.36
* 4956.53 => 10.4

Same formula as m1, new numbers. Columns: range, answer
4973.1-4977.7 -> 14.42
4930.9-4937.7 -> 12.89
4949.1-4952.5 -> 15.54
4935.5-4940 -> 12.67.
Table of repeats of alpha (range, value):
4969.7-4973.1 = 14.65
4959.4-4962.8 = 14.87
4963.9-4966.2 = 13.73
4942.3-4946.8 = 14.98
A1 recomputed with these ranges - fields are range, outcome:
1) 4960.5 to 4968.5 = 16.31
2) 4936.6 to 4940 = 13.65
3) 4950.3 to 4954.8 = 16.17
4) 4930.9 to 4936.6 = 15.68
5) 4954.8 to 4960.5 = 15.77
